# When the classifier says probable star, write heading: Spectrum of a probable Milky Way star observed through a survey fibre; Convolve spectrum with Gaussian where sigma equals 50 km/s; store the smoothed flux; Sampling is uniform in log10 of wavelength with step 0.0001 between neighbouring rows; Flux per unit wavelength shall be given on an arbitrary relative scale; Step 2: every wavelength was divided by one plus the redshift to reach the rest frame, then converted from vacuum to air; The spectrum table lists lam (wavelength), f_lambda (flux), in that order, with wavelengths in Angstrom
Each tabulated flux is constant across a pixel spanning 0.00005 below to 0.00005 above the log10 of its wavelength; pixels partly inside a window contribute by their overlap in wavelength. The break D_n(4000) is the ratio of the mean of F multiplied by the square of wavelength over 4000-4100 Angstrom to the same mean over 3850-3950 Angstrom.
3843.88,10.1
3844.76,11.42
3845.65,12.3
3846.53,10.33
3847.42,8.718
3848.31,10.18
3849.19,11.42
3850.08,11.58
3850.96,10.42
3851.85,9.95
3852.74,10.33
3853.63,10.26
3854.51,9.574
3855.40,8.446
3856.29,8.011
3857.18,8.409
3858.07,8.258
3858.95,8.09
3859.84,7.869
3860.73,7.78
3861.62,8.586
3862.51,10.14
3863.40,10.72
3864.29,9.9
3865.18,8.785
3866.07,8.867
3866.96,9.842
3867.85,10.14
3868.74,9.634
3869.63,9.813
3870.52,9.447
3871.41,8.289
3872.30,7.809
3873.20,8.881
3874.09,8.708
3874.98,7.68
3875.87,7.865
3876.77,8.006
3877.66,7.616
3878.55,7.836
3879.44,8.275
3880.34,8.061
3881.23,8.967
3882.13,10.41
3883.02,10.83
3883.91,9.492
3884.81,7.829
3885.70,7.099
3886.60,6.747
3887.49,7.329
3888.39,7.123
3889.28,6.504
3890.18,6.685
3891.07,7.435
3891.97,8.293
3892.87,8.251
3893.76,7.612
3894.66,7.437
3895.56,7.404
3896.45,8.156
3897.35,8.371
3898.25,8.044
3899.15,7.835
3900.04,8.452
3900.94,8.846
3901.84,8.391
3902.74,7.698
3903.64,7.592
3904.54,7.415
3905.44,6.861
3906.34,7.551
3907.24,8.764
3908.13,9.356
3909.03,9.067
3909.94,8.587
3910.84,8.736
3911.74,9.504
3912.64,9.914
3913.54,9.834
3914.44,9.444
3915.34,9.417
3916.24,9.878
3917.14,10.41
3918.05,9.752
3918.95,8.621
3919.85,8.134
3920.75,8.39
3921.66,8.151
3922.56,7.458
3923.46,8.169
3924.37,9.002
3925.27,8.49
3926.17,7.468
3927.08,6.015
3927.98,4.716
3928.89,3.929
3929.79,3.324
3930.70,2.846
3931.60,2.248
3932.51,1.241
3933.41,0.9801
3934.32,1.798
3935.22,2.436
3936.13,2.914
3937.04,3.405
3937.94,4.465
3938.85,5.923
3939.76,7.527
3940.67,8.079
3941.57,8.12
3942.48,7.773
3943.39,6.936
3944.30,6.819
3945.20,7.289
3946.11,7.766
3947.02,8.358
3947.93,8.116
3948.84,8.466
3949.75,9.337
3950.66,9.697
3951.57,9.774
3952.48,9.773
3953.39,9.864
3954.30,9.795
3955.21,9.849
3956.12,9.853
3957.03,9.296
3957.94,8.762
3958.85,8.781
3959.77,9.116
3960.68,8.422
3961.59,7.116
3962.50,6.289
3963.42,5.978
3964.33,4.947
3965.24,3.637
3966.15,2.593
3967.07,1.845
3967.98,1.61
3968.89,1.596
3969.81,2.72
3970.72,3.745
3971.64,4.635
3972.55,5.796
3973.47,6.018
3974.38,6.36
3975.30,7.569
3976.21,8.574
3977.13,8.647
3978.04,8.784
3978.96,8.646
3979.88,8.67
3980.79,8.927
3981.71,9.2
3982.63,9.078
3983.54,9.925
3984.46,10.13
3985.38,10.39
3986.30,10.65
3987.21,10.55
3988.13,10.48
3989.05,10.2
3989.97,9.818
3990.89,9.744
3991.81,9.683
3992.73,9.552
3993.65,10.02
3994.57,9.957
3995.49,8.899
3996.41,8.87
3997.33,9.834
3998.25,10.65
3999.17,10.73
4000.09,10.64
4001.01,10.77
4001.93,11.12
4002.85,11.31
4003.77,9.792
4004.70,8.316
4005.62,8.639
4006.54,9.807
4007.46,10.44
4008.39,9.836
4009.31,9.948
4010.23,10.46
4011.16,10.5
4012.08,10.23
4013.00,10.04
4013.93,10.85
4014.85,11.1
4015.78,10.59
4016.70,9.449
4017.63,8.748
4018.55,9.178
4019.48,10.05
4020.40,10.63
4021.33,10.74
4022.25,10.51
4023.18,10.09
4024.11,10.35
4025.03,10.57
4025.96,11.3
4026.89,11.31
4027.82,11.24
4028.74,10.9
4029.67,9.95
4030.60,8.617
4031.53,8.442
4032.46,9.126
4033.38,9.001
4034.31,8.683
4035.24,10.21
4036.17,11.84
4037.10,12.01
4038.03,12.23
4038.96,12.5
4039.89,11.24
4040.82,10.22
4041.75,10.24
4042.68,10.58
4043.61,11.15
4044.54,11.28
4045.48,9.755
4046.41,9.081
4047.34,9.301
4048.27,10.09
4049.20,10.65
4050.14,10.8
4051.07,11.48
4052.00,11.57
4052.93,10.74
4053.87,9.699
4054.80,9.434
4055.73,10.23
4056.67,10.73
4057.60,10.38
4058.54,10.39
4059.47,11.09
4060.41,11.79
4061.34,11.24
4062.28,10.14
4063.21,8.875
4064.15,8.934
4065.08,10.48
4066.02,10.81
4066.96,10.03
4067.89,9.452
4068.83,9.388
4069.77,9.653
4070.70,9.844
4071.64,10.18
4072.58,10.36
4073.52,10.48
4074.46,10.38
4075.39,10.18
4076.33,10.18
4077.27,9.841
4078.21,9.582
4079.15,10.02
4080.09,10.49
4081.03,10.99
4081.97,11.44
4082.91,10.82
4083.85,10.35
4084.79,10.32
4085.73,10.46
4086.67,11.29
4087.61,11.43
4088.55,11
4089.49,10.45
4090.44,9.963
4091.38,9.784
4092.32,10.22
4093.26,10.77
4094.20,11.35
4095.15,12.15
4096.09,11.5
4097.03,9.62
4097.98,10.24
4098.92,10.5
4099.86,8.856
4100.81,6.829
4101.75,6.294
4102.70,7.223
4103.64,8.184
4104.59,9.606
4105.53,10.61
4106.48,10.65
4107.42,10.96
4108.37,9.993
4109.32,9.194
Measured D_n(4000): 1.43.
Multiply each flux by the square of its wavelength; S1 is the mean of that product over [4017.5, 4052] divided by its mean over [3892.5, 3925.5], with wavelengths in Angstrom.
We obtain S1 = 1.30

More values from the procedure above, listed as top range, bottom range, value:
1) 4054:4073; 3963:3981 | 1.92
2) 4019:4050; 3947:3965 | 1.27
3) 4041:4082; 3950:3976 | 1.62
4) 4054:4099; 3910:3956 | 1.54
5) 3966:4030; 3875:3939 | 1.30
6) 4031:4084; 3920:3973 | 1.74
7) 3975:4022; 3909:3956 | 1.40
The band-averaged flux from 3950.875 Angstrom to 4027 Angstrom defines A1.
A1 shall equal 8.84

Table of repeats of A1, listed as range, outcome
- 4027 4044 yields 10.5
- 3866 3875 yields 9.08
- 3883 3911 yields 7.94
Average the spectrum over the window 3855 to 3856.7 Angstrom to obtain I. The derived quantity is 8.22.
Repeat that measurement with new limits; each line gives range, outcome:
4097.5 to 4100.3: 9.88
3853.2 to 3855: 9.91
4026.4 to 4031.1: 10.4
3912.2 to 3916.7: 9.71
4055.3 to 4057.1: 10.4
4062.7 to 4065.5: 9.45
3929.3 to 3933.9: 2.14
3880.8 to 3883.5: 10.1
